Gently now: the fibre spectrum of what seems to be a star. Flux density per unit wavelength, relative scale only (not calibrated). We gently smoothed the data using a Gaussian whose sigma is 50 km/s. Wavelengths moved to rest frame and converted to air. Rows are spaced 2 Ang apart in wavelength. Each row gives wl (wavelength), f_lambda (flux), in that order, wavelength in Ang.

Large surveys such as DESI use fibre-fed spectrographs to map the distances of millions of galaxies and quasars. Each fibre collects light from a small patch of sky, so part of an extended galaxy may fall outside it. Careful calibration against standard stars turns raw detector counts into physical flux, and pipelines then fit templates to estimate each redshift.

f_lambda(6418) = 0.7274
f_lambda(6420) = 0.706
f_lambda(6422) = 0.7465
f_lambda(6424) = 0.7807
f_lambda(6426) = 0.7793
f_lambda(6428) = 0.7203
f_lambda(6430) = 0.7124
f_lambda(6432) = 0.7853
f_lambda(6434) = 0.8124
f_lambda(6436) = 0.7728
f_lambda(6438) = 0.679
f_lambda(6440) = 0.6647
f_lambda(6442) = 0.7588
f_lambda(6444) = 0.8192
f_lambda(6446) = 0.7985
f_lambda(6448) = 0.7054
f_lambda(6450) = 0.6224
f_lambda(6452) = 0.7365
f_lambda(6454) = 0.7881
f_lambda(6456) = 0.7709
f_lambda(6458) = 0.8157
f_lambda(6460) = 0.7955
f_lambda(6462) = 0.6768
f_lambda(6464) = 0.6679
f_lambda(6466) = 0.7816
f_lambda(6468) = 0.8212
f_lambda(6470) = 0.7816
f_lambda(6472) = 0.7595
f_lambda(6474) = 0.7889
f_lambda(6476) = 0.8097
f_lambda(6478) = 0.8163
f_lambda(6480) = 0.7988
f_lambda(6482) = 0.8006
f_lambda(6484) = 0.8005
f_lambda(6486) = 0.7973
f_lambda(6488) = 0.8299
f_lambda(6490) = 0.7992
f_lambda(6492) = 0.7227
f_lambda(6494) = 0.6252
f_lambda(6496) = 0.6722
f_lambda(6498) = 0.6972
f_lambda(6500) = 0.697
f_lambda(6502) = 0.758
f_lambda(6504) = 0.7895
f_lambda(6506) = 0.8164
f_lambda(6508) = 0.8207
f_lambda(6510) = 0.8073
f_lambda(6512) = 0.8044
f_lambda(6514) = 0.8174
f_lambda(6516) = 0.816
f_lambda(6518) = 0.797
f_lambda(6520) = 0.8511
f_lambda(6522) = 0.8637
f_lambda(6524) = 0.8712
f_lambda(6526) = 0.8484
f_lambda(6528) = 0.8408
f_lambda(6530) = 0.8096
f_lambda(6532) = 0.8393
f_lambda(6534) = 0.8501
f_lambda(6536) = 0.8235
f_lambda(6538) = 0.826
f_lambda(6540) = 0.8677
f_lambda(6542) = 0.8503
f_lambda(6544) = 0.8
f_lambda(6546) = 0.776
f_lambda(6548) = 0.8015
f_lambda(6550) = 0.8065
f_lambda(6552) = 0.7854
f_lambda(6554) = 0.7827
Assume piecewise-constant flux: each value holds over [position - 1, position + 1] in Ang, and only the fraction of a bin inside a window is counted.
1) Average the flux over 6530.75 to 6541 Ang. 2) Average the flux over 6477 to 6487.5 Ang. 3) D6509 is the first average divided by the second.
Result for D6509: 1.0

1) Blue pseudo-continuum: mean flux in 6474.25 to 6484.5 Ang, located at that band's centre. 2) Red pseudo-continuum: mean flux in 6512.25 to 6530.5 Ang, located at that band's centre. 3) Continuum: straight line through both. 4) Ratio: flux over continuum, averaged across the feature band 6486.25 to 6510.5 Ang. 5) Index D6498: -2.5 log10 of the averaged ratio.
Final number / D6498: 0.09 mag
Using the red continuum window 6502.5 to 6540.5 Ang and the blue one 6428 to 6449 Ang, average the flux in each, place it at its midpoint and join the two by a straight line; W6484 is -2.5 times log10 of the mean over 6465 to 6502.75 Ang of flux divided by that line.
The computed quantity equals 0.04 mag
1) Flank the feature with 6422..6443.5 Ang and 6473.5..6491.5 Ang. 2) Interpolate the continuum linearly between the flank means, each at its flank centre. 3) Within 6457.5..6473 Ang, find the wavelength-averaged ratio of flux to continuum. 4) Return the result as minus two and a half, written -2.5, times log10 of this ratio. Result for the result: 0.032 mag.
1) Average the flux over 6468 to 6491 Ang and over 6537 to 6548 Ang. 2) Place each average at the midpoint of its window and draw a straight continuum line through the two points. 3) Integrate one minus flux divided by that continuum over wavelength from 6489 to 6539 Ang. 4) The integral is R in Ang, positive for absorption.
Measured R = 1.1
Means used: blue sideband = 0.799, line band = 0.795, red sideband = 0.822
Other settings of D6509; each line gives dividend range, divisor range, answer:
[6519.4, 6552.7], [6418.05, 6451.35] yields 1.12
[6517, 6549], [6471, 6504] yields 1.09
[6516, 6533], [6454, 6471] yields 1.10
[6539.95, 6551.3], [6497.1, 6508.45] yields 1.07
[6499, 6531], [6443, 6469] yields 1.08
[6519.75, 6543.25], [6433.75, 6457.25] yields 1.14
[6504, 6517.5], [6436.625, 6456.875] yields 1.10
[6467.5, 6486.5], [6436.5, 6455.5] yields 1.09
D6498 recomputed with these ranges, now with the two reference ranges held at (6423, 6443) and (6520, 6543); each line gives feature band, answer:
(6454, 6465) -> 0.03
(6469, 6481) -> -0.01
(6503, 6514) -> 0.02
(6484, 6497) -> 0.08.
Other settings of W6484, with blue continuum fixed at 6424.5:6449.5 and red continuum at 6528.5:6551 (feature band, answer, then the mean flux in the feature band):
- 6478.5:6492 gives -0.02 mag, 0.799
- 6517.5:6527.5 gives -0.05 mag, 0.848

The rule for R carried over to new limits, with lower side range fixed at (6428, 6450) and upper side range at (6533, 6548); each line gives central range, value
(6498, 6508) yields 0.4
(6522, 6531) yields -0.3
